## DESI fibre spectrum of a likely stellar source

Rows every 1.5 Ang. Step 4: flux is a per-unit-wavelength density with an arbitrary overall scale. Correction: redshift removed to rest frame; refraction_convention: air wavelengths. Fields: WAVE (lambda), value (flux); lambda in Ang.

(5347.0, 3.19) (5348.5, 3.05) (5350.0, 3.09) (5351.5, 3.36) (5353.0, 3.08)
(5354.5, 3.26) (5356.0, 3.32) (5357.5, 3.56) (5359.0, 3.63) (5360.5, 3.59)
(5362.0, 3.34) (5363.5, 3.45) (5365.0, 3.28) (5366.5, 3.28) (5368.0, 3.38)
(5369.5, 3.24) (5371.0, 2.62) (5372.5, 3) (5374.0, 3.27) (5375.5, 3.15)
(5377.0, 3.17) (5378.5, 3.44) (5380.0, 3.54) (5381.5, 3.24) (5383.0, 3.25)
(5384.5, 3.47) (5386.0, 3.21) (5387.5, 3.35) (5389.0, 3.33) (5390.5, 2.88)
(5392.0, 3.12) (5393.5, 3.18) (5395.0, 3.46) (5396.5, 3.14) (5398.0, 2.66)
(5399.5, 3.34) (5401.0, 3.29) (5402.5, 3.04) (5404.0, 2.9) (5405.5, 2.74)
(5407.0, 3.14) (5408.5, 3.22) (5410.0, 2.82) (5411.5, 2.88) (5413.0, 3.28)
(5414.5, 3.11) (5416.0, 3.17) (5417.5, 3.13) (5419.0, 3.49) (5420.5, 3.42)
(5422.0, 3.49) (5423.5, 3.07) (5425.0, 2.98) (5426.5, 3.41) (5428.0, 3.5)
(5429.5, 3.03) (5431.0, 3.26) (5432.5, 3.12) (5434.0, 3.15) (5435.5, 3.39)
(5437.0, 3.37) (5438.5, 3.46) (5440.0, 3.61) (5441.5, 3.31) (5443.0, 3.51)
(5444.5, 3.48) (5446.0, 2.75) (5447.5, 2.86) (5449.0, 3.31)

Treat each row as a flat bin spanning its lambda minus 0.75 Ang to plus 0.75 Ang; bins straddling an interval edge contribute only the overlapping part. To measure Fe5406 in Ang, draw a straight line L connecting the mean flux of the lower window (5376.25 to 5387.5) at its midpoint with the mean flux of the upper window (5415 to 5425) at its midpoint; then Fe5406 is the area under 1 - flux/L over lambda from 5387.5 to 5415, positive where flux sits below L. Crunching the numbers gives 1.73 Ang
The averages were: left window 3.33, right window 3.27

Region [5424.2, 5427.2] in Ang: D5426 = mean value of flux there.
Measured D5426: 3.19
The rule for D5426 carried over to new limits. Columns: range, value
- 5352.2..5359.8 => 3.37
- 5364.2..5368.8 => 3.31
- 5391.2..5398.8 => 3.11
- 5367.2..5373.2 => 3.06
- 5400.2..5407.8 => 3.03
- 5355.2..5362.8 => 3.49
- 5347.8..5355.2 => 3.17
